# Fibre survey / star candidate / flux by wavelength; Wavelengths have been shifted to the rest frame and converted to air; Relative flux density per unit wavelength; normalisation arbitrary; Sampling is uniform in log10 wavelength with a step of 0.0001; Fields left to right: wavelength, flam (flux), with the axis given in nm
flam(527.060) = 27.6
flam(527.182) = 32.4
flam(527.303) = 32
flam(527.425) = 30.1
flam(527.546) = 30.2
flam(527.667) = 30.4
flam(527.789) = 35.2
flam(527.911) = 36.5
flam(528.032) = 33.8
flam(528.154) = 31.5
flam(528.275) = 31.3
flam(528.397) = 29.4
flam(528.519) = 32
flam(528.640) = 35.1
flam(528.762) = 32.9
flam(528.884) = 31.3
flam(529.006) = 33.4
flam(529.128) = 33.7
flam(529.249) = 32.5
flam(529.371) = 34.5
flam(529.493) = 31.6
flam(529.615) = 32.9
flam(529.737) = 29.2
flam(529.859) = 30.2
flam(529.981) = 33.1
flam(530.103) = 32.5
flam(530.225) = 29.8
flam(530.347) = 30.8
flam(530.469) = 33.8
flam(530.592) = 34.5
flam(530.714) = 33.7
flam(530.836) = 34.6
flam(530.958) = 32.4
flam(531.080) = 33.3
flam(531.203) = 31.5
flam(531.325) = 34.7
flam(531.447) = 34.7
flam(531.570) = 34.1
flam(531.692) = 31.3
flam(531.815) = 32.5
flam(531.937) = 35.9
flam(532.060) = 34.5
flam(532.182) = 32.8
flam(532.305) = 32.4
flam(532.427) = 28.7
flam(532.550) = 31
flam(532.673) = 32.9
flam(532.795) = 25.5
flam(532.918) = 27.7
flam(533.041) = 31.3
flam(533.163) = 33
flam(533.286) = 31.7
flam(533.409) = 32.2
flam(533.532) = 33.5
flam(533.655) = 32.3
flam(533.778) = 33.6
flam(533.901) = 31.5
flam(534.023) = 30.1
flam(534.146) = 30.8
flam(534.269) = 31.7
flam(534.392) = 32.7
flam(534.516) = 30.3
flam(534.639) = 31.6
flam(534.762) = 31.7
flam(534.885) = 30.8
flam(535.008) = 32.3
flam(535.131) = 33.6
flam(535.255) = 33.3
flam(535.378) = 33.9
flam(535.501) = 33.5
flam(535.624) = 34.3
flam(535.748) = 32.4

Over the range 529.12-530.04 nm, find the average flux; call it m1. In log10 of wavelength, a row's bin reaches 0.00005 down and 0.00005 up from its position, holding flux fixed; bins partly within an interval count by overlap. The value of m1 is 32.1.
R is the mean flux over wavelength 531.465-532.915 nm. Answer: 31.9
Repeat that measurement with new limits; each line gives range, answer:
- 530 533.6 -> 32.3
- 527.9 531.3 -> 32.5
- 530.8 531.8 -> 33.2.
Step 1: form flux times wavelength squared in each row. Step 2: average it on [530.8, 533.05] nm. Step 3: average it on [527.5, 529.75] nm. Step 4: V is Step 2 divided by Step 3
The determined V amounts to 1.00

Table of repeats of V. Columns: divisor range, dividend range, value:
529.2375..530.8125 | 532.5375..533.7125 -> 0.97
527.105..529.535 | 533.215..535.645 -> 1.02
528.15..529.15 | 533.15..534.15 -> 1.01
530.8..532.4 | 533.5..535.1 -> 0.96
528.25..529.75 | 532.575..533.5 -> 0.96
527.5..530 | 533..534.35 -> 1.01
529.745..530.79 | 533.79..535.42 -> 1.01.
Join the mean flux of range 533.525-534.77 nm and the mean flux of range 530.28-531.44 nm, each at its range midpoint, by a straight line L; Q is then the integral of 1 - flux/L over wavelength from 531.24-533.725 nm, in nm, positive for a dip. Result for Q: 0.03 nm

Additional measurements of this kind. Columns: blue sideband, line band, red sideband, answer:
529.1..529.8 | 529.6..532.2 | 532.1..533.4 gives -0.097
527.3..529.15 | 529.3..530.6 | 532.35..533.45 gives -0.013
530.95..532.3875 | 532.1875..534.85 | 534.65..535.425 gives 0.129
